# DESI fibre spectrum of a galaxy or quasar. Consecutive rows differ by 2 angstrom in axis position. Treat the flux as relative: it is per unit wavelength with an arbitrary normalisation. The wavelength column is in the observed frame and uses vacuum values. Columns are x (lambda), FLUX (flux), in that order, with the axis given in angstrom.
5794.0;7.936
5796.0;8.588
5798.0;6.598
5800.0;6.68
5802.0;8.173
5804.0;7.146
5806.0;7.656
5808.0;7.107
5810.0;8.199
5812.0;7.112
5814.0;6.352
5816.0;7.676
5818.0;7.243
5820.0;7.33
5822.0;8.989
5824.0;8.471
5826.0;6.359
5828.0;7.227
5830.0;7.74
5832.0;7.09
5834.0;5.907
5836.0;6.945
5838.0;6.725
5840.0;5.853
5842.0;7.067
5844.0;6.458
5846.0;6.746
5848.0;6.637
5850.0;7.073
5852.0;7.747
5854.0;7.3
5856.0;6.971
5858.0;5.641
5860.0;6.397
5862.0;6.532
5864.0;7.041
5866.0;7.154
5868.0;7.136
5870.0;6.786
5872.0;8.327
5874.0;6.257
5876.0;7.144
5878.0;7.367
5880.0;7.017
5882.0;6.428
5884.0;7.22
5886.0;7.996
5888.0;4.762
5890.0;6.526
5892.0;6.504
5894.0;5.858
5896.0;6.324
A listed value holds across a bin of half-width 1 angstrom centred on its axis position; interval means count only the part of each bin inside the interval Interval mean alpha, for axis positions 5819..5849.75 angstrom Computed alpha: 7.04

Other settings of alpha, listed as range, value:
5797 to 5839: 7.27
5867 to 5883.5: 7.06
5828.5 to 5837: 6.94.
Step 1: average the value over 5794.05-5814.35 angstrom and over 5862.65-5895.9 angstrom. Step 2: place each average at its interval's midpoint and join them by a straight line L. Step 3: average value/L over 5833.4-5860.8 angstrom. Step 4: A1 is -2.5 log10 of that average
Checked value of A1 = 0.062 mag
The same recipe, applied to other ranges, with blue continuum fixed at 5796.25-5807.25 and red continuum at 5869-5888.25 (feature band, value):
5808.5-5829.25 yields -0.033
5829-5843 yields 0.068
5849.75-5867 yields 0.037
